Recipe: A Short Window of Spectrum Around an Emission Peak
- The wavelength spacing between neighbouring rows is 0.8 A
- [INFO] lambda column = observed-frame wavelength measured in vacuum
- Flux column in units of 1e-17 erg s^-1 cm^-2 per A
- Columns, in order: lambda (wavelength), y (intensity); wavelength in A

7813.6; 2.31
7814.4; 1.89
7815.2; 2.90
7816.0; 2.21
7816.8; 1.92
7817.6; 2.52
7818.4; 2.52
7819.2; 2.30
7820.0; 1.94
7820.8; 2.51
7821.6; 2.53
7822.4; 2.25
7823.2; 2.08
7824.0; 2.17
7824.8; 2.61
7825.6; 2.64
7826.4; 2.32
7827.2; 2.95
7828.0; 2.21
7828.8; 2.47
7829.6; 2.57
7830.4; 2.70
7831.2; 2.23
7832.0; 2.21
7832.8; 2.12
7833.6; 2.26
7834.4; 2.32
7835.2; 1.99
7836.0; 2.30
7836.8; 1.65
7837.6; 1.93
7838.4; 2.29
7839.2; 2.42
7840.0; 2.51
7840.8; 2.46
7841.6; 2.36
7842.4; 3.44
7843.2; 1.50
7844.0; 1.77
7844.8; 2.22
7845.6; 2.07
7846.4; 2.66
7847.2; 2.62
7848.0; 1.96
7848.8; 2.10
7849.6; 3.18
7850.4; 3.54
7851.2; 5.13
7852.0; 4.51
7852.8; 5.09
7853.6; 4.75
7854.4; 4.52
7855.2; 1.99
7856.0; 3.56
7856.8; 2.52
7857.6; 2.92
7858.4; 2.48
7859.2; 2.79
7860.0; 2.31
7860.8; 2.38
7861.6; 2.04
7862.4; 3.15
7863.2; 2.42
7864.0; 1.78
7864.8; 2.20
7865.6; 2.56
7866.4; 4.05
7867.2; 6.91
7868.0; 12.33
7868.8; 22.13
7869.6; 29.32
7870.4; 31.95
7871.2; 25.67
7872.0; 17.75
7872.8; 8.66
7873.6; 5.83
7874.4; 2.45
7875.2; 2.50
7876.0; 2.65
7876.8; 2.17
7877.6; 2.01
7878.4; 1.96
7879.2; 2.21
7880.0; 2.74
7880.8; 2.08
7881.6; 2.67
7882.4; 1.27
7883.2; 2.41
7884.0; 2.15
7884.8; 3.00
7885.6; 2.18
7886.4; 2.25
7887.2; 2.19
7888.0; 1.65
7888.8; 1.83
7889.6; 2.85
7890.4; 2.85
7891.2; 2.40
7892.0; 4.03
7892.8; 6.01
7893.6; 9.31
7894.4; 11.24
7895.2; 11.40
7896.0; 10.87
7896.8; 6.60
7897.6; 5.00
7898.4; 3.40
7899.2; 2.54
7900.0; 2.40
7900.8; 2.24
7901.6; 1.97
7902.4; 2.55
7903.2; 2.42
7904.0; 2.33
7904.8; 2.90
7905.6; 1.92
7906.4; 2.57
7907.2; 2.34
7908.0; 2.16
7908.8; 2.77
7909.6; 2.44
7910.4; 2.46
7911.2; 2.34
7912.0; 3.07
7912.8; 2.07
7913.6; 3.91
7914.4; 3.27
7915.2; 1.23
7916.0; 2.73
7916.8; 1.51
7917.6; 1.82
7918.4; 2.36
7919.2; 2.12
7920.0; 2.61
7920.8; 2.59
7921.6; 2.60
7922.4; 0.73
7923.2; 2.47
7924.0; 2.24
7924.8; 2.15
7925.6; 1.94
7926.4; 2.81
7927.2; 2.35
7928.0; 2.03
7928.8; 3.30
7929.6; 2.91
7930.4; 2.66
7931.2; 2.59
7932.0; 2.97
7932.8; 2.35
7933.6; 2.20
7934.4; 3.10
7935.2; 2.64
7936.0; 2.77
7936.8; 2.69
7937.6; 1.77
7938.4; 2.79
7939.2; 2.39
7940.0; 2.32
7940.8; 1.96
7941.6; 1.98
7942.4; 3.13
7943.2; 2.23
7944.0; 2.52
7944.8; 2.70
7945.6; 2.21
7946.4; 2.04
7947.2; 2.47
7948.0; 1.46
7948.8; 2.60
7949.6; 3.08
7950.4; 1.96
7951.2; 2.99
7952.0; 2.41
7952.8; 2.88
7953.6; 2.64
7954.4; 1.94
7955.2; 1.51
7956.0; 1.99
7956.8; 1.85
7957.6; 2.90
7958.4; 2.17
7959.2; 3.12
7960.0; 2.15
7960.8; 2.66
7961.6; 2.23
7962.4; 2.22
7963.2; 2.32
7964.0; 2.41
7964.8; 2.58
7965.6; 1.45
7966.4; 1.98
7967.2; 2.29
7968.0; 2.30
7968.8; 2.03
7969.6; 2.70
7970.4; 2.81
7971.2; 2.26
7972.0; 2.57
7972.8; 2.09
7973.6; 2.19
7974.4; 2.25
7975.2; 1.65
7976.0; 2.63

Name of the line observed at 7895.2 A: [N II] 6583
